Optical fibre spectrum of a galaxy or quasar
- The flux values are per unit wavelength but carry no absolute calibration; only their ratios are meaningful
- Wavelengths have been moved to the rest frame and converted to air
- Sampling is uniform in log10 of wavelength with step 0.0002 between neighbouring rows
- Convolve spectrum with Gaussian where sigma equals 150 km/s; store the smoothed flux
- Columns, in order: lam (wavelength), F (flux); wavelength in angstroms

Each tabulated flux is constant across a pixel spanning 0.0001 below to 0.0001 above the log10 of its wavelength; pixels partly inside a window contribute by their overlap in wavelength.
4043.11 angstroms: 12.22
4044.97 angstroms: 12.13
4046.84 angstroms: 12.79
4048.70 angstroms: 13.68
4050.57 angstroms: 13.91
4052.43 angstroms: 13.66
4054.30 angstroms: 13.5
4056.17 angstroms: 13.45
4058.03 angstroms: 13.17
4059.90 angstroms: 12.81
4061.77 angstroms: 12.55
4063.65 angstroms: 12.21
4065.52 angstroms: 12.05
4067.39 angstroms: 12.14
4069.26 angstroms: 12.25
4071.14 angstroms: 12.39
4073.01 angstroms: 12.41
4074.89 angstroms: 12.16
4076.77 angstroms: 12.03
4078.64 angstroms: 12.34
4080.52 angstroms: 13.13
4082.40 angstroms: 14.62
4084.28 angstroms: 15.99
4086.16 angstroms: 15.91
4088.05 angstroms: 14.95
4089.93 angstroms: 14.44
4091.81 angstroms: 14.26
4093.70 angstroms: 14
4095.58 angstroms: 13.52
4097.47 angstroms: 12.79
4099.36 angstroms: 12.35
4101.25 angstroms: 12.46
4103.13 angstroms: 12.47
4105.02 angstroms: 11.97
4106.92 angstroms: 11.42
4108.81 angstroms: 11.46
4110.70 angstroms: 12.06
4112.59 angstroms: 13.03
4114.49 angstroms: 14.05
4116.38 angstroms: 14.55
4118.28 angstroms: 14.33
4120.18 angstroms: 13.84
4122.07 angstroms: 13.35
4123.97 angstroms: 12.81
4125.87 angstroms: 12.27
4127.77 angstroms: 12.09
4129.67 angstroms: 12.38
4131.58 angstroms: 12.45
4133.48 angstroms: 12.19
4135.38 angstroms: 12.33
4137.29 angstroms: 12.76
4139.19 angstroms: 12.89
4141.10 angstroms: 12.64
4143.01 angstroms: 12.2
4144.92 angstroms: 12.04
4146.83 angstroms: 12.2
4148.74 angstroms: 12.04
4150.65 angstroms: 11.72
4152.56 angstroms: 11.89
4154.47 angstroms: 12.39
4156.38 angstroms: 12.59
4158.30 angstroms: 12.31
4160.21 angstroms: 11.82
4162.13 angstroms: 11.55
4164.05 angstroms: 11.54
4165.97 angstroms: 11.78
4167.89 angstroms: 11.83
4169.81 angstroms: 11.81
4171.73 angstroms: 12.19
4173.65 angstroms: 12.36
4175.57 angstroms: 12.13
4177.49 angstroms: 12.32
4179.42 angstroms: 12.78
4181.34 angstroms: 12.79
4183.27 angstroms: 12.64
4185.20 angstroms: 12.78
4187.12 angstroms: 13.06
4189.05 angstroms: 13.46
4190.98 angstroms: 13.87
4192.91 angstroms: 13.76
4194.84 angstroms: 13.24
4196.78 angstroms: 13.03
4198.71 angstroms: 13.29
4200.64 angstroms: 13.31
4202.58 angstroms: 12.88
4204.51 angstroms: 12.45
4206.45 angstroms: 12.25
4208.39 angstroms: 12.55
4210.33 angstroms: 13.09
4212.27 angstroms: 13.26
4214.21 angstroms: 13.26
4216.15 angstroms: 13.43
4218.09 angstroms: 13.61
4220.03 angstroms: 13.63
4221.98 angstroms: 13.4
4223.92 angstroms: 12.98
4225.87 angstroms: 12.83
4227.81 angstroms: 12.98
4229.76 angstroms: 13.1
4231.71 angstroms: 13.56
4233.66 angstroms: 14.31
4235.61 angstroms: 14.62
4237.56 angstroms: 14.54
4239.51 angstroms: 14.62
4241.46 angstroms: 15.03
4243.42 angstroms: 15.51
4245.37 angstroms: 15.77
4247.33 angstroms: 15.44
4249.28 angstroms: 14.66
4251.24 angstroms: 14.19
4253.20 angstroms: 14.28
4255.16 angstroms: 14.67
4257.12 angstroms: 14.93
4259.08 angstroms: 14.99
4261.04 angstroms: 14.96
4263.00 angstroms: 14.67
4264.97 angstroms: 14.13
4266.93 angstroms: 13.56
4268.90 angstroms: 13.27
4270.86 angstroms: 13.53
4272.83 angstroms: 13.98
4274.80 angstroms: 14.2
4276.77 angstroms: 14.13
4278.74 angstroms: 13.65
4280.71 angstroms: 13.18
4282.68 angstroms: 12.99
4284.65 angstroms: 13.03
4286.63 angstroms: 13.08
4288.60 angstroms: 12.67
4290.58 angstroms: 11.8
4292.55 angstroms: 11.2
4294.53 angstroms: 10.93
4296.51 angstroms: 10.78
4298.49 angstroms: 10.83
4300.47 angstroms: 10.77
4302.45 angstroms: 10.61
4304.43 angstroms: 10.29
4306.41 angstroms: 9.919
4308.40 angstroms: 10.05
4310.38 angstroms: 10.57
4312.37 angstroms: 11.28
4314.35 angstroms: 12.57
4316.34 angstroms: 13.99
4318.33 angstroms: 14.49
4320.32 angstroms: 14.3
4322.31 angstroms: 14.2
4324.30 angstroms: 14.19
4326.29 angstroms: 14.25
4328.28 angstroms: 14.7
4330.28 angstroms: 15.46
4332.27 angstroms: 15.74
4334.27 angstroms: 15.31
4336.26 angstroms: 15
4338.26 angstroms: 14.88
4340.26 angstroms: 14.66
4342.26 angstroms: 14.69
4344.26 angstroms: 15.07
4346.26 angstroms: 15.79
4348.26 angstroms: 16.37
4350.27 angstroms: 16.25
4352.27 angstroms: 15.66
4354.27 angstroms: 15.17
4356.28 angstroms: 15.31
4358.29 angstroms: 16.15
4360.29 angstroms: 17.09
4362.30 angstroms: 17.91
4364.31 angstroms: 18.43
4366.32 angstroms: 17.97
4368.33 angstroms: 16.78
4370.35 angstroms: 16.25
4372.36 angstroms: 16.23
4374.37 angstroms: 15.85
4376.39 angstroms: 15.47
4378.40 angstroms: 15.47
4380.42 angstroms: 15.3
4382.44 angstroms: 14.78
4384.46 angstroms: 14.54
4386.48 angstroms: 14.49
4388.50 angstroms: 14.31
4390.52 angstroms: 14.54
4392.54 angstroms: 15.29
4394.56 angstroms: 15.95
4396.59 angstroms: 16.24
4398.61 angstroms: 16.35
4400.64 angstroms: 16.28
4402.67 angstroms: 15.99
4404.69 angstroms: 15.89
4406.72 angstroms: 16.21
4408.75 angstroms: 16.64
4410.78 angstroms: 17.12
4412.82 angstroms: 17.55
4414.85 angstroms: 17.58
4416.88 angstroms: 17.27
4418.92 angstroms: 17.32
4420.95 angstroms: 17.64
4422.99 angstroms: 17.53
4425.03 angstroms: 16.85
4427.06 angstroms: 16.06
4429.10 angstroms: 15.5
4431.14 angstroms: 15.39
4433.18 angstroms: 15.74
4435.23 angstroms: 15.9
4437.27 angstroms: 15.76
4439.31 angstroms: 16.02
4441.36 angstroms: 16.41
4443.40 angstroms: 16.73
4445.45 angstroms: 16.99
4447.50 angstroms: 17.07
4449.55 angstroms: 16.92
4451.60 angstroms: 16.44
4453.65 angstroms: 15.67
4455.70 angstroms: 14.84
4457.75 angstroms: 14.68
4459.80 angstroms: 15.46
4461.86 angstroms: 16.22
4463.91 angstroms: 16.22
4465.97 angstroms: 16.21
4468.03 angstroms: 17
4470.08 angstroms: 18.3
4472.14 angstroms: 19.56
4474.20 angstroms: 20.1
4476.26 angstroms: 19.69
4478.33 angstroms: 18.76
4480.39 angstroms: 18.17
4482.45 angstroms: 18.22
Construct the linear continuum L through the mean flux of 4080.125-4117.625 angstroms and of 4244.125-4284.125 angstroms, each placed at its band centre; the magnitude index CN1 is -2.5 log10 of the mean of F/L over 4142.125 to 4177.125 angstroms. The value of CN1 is 0.15 mag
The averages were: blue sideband 13.5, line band 12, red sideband 14.3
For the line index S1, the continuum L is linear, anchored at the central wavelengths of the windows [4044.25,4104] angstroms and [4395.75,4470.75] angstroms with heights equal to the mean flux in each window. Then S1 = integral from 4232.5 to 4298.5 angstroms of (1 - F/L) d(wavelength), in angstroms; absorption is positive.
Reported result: 4.9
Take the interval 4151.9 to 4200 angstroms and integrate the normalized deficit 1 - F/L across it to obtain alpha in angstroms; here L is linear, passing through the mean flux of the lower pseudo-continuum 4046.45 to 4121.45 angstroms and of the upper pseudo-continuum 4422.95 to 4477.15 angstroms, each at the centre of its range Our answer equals 5.17 angstroms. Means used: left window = 13.2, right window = 16.6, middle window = 12.5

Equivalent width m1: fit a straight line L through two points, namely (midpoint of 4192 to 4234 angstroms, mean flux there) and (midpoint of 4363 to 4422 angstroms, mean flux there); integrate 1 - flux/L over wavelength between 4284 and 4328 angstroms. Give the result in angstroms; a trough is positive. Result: 7.9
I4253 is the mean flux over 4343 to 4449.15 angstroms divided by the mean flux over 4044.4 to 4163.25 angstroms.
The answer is 1.3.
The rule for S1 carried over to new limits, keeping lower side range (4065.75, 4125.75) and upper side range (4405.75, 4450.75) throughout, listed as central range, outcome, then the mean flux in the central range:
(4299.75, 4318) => 4.93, 11.2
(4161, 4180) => 2.65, 12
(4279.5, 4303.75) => 5.41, 11.8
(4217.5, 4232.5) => 1.32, 13.2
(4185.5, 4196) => 0.55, 13.4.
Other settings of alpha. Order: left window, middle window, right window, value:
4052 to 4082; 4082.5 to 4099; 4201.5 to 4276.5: -2.0 angstroms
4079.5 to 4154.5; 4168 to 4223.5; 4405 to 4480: 4.0 angstroms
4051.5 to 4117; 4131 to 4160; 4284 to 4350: 1.8 angstroms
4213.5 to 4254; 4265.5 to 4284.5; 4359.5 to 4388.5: 1.4 angstroms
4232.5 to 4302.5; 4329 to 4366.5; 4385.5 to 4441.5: -2.1 angstroms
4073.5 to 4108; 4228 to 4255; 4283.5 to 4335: -3.7 angstroms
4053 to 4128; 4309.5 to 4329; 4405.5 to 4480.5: 2.6 angstroms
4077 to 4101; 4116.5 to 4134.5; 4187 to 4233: 1.0 angstroms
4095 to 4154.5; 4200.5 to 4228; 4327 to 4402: 1.4 angstroms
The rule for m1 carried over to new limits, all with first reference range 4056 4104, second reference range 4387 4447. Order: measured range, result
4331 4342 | 0.33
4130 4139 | 0.80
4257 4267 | 0.18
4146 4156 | 1.28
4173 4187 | 1.52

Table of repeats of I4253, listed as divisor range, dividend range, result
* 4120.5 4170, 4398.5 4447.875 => 1.35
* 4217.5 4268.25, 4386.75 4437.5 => 1.14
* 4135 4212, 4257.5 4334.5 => 1.04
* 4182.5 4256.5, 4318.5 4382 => 1.14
